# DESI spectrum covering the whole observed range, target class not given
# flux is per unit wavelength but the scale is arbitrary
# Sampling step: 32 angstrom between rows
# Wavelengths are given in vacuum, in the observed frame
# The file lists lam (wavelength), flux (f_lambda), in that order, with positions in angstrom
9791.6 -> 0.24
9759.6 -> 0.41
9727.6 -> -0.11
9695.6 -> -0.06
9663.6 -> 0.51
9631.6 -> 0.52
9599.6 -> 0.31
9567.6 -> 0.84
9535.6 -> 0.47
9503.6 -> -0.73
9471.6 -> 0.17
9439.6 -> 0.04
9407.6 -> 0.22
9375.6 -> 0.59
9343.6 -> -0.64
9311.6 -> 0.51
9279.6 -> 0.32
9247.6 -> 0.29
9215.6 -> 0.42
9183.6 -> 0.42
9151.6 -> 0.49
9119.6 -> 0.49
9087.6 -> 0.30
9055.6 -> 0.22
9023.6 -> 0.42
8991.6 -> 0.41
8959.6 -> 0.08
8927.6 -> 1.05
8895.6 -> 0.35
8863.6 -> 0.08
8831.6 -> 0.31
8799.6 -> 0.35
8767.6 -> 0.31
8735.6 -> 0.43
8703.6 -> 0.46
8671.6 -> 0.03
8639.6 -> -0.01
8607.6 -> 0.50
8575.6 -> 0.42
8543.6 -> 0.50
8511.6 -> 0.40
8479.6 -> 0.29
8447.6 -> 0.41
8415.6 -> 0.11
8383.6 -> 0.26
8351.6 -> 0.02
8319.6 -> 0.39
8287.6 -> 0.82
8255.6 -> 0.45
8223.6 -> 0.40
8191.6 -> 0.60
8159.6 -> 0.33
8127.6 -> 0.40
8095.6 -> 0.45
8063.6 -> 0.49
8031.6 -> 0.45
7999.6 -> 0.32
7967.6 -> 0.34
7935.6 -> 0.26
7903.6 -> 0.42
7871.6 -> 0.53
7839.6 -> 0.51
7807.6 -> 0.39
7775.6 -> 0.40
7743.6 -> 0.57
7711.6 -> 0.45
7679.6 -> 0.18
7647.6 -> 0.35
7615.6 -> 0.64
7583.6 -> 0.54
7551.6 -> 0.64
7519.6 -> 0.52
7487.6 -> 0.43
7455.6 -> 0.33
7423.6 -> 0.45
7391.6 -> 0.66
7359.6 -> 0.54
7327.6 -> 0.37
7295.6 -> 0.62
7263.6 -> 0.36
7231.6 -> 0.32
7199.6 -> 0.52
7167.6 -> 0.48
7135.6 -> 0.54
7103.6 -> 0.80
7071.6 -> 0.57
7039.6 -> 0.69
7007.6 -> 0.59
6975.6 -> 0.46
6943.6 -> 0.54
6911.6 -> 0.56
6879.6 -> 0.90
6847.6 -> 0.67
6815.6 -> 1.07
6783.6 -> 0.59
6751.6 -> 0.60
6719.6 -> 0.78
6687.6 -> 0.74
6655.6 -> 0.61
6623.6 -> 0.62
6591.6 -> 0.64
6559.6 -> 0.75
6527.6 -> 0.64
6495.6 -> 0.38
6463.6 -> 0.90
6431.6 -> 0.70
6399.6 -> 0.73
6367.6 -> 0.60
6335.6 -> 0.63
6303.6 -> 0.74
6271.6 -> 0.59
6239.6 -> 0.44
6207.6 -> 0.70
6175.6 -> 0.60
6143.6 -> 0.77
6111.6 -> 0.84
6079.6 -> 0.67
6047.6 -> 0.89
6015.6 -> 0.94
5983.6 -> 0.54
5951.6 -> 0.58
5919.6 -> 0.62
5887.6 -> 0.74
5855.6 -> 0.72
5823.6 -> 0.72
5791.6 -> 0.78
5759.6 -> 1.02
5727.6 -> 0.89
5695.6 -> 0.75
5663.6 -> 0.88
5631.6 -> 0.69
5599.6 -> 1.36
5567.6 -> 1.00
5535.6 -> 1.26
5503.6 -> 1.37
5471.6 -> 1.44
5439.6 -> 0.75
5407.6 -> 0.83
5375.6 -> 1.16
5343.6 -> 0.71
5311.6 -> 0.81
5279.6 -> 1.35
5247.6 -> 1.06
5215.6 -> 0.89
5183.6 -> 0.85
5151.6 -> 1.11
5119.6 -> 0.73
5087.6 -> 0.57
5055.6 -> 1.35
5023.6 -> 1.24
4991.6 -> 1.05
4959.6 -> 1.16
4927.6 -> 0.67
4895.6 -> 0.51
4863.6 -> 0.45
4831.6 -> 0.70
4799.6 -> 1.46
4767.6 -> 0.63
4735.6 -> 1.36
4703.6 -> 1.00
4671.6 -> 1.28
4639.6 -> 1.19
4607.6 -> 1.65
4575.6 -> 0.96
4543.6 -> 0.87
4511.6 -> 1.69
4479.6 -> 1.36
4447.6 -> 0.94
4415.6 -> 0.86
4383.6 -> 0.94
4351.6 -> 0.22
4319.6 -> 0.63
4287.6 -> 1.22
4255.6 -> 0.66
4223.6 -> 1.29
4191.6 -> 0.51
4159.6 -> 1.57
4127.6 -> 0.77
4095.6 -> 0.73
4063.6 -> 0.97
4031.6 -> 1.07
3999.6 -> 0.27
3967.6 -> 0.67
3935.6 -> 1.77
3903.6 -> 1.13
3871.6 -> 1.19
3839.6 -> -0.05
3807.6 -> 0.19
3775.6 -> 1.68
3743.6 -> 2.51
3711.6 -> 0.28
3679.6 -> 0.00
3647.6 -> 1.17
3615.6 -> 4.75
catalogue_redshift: 0.12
